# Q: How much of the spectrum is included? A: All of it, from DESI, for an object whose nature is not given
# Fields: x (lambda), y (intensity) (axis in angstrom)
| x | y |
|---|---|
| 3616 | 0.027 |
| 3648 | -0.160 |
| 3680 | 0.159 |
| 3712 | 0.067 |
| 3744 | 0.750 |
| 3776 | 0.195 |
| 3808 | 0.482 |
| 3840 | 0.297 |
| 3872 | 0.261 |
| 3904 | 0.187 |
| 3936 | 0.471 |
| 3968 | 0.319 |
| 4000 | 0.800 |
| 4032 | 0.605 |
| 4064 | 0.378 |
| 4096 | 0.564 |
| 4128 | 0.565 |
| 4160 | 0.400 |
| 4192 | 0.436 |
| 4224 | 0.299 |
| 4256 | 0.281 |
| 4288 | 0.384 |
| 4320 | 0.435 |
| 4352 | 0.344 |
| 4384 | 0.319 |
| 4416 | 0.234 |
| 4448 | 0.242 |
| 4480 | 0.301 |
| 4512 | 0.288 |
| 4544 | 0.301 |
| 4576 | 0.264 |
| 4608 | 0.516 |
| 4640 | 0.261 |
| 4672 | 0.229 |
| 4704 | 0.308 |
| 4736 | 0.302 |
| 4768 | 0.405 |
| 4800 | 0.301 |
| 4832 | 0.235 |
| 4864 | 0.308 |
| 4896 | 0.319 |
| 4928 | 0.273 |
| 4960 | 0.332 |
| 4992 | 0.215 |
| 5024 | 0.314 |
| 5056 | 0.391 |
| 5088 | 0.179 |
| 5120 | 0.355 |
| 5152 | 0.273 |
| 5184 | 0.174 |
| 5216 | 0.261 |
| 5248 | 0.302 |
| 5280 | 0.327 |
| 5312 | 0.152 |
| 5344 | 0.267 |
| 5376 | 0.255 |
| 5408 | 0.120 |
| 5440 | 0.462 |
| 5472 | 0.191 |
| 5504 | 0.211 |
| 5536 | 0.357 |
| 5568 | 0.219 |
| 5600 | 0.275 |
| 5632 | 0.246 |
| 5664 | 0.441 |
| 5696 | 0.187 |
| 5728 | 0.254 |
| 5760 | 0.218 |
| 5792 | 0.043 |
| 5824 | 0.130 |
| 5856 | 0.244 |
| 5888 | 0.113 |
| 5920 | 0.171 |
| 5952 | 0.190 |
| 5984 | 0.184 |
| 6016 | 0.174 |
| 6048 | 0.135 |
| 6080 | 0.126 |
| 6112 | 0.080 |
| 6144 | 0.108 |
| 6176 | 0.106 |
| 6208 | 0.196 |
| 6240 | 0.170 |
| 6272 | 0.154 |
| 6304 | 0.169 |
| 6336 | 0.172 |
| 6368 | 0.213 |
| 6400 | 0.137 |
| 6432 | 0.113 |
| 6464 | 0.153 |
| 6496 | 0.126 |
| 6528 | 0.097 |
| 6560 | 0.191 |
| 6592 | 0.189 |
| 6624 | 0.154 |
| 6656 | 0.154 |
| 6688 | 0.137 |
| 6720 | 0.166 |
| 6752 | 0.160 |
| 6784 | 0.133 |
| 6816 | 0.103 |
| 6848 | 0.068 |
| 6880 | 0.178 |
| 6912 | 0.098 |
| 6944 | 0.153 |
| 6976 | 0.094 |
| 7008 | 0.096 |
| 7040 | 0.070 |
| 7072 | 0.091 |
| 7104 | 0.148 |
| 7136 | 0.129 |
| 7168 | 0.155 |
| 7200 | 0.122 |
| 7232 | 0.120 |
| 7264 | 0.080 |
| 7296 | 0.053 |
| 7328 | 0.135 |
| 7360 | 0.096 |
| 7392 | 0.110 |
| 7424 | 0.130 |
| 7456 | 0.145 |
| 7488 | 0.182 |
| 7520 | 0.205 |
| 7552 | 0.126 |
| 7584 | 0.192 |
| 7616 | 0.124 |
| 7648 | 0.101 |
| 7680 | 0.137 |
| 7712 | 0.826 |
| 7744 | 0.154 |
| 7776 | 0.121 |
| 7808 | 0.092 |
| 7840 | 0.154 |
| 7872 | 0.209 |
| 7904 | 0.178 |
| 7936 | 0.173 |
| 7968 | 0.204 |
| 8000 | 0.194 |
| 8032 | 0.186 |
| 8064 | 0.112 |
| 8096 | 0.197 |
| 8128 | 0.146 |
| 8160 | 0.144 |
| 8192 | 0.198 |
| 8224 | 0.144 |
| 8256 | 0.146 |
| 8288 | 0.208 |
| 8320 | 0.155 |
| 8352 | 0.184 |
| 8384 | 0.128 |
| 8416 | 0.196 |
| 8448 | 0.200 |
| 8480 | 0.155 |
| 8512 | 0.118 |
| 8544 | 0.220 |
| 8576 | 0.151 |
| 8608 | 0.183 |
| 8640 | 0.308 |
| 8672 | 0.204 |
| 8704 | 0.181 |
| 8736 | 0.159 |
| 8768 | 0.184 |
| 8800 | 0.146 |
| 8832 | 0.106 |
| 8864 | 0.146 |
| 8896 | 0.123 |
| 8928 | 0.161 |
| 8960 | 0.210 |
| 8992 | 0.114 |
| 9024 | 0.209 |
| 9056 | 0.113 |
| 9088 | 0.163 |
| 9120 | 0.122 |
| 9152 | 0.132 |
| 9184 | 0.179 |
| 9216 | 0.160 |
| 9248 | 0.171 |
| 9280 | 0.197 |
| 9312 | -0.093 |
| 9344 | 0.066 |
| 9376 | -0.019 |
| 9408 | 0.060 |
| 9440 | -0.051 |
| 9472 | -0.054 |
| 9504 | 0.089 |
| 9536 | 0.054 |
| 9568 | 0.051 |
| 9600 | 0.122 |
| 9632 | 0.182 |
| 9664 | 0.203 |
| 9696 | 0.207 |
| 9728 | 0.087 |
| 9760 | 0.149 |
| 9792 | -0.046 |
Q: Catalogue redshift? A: 1.066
